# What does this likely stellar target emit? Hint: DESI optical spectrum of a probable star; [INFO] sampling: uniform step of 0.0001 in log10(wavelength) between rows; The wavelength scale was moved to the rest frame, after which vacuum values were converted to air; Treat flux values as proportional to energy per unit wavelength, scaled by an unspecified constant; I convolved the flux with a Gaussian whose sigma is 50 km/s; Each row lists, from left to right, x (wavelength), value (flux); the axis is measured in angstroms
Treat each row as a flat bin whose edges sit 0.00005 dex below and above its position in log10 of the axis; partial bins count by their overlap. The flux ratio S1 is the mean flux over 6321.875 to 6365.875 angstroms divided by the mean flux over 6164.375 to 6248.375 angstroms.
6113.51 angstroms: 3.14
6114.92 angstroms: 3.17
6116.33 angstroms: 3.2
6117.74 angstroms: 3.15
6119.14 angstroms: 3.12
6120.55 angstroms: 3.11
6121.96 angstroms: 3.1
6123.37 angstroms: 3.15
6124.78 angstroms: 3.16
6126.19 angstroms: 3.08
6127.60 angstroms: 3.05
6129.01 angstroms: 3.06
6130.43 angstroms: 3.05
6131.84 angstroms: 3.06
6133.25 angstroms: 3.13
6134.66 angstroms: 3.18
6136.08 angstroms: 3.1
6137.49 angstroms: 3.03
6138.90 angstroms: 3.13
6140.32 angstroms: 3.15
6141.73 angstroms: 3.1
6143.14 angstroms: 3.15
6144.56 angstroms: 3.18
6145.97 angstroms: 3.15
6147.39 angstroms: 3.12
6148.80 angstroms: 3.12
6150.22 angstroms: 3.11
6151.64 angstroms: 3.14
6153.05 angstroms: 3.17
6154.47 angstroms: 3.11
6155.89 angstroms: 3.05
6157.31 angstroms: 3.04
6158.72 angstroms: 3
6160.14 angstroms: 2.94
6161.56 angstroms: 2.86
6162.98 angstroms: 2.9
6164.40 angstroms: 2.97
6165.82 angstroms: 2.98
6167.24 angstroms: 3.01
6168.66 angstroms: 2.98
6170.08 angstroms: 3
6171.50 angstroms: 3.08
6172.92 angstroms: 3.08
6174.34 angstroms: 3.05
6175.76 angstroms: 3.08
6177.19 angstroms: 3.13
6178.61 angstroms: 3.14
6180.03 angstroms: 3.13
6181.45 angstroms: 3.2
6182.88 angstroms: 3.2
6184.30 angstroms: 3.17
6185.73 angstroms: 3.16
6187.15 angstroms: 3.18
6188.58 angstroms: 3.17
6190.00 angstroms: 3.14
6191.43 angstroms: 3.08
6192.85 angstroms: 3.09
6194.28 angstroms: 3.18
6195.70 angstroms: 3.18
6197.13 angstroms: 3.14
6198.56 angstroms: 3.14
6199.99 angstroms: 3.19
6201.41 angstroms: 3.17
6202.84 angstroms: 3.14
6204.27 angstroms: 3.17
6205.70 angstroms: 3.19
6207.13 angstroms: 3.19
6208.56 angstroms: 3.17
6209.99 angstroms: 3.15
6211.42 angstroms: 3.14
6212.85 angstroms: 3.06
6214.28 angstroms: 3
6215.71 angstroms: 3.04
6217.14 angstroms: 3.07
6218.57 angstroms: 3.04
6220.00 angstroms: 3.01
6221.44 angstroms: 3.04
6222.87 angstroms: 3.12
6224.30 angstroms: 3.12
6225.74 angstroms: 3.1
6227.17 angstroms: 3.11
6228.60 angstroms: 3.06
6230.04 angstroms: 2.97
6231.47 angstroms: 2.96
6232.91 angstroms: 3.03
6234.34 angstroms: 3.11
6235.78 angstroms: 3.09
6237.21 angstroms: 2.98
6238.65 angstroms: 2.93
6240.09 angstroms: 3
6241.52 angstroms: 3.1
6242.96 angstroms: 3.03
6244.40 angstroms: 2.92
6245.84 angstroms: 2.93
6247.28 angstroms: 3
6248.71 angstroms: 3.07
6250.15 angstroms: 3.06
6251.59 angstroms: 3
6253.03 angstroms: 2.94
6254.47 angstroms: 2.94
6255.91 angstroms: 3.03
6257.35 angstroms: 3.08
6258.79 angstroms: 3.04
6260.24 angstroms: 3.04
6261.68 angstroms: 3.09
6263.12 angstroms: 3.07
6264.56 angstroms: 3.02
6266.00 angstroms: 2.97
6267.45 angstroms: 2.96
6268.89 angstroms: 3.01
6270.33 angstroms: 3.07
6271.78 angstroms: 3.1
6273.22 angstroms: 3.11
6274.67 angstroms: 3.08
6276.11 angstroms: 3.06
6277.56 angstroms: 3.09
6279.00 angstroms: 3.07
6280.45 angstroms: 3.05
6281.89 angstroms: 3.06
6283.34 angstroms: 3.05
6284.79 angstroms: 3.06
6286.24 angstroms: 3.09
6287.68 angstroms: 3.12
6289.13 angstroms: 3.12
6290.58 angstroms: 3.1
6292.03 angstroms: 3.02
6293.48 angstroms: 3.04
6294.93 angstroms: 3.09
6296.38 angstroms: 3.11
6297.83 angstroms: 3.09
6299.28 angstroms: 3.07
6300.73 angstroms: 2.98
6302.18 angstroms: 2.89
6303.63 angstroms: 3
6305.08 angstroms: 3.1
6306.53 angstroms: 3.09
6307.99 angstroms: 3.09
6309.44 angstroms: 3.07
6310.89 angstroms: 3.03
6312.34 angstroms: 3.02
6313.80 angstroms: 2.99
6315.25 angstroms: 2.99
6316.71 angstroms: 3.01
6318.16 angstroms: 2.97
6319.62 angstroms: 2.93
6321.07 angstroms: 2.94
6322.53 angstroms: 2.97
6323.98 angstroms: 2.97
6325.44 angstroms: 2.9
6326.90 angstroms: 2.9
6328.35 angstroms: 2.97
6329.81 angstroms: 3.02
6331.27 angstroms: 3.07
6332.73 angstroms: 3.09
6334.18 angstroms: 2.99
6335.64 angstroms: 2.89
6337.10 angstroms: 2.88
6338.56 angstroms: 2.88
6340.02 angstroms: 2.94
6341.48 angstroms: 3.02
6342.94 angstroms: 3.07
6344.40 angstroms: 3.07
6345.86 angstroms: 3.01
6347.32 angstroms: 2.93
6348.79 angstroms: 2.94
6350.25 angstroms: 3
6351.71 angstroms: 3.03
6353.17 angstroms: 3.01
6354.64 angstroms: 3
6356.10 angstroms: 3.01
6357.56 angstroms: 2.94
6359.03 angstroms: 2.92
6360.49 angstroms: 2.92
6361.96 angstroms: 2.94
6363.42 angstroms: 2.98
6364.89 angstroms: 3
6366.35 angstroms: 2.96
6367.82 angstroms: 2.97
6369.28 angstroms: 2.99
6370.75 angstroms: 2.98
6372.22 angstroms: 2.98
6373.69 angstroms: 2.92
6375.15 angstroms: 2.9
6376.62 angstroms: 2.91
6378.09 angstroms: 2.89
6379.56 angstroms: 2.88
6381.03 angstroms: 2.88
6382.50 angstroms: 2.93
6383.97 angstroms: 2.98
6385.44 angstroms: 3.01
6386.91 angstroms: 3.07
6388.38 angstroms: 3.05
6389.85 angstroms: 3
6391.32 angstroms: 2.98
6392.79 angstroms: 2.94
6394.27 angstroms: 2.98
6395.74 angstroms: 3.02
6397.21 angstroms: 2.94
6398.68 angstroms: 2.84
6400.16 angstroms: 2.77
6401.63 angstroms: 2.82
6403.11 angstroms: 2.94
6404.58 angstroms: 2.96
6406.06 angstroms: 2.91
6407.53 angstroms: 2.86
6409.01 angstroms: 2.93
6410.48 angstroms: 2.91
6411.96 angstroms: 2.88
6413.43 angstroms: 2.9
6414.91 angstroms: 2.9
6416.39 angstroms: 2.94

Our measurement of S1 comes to 0.96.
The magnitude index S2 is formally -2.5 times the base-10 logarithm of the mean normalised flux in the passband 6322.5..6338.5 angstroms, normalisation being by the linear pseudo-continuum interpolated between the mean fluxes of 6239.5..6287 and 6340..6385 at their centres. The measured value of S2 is 0.01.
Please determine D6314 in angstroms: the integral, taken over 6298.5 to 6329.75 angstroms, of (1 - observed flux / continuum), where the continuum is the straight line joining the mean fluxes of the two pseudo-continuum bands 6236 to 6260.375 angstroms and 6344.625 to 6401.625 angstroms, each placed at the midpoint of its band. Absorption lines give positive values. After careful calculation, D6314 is -0.2 angstroms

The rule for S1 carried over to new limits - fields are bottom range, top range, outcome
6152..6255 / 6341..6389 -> 0.97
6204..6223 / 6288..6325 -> 0.98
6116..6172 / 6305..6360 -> 0.97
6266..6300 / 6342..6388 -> 0.97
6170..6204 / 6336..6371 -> 0.95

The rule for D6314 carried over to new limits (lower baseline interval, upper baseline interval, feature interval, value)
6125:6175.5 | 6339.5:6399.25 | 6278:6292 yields -0.33 angstroms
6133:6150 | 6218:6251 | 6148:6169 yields 0.57 angstroms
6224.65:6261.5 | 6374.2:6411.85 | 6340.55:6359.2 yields -0.25 angstroms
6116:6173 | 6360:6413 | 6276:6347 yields -0.89 angstroms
